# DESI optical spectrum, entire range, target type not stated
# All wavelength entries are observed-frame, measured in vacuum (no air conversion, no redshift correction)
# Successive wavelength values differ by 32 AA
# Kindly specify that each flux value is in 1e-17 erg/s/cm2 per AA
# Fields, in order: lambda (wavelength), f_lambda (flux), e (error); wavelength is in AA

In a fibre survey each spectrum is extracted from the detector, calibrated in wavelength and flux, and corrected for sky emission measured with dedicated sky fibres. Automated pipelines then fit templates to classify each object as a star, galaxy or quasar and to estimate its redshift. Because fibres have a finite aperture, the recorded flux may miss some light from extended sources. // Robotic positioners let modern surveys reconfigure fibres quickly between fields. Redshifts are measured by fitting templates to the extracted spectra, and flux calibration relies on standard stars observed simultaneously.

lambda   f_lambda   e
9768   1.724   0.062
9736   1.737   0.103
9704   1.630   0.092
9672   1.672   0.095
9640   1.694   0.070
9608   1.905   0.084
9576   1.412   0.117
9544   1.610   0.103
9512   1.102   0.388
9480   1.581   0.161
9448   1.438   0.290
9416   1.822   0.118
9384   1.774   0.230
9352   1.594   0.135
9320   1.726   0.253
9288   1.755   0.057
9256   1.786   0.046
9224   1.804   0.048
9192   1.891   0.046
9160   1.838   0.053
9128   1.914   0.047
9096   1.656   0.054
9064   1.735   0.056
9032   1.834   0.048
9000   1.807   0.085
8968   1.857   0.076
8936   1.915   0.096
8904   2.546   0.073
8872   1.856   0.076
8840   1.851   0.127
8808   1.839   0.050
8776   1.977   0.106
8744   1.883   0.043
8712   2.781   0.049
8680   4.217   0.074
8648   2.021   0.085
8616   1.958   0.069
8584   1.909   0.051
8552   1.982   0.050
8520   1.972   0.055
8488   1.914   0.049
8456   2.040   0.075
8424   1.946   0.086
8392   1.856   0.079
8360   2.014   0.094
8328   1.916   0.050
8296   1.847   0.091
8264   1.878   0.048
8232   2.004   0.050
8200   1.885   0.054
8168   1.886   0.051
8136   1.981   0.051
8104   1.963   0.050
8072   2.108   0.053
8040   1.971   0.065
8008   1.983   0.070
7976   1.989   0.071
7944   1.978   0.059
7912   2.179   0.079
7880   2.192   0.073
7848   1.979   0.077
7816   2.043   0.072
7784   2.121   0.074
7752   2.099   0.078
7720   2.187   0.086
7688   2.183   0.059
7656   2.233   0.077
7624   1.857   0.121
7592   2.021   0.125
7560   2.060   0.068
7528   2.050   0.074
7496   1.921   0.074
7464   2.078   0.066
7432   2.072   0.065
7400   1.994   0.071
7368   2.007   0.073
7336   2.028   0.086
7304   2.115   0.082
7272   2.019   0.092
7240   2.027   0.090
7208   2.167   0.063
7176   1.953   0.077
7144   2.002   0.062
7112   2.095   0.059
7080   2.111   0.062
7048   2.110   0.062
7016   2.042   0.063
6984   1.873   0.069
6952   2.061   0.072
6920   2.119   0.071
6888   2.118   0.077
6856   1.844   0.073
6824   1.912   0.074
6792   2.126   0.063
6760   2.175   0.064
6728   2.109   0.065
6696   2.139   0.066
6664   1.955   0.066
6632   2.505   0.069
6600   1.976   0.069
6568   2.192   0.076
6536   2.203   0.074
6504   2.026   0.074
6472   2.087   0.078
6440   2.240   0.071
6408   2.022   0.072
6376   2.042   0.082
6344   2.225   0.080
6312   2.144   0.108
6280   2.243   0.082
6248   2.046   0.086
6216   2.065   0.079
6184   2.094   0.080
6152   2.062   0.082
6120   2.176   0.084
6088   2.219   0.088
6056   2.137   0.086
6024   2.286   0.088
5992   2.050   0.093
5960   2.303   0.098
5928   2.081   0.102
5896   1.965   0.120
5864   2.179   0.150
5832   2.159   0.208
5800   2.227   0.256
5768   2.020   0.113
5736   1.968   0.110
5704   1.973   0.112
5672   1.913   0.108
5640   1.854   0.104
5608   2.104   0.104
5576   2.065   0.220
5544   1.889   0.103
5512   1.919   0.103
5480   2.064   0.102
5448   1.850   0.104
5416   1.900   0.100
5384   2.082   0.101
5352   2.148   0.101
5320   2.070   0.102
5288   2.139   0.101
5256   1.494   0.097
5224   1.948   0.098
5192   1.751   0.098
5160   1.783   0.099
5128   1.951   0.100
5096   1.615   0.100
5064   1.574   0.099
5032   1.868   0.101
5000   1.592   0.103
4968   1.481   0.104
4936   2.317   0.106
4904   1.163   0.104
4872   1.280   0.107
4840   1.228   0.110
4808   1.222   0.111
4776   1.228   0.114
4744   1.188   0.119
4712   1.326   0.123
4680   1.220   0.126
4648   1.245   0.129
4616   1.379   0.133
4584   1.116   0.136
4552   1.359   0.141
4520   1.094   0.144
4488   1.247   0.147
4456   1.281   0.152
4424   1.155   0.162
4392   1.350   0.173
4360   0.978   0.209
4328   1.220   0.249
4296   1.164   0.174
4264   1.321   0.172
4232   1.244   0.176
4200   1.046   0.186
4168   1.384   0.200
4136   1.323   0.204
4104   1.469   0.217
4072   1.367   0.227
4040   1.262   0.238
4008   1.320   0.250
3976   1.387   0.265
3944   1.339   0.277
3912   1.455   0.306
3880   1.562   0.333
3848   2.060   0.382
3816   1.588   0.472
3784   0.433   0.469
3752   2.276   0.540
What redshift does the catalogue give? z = 0.324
